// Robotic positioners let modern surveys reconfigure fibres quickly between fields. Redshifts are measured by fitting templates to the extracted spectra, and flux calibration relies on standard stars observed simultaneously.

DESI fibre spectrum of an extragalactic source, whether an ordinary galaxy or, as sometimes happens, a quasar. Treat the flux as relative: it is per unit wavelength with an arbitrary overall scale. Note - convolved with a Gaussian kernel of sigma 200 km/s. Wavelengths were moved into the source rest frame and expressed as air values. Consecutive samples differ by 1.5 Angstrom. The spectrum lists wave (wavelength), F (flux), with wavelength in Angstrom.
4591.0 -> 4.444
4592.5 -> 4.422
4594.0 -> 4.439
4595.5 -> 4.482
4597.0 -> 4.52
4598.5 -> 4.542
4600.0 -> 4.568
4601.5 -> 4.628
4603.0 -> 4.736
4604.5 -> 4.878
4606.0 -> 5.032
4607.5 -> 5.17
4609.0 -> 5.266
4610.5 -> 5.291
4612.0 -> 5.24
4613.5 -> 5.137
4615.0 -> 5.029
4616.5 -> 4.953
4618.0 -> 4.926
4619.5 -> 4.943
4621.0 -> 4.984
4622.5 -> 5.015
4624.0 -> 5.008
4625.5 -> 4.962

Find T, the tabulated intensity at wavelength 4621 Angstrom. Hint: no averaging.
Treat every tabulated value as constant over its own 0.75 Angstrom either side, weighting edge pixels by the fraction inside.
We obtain 4.984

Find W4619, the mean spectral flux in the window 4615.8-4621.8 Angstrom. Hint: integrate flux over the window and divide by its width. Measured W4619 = 4.95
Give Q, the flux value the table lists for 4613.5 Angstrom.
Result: 5.137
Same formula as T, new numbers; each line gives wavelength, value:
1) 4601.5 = 4.628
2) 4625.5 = 4.962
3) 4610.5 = 5.291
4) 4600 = 4.568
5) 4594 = 4.439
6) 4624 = 5.008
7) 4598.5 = 4.542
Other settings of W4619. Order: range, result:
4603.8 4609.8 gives 5.09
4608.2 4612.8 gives 5.26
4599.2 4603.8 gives 4.65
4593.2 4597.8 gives 4.48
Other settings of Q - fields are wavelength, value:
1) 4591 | 4.444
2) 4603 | 4.736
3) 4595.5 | 4.482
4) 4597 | 4.52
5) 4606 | 5.032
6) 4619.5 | 4.943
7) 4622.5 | 5.015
